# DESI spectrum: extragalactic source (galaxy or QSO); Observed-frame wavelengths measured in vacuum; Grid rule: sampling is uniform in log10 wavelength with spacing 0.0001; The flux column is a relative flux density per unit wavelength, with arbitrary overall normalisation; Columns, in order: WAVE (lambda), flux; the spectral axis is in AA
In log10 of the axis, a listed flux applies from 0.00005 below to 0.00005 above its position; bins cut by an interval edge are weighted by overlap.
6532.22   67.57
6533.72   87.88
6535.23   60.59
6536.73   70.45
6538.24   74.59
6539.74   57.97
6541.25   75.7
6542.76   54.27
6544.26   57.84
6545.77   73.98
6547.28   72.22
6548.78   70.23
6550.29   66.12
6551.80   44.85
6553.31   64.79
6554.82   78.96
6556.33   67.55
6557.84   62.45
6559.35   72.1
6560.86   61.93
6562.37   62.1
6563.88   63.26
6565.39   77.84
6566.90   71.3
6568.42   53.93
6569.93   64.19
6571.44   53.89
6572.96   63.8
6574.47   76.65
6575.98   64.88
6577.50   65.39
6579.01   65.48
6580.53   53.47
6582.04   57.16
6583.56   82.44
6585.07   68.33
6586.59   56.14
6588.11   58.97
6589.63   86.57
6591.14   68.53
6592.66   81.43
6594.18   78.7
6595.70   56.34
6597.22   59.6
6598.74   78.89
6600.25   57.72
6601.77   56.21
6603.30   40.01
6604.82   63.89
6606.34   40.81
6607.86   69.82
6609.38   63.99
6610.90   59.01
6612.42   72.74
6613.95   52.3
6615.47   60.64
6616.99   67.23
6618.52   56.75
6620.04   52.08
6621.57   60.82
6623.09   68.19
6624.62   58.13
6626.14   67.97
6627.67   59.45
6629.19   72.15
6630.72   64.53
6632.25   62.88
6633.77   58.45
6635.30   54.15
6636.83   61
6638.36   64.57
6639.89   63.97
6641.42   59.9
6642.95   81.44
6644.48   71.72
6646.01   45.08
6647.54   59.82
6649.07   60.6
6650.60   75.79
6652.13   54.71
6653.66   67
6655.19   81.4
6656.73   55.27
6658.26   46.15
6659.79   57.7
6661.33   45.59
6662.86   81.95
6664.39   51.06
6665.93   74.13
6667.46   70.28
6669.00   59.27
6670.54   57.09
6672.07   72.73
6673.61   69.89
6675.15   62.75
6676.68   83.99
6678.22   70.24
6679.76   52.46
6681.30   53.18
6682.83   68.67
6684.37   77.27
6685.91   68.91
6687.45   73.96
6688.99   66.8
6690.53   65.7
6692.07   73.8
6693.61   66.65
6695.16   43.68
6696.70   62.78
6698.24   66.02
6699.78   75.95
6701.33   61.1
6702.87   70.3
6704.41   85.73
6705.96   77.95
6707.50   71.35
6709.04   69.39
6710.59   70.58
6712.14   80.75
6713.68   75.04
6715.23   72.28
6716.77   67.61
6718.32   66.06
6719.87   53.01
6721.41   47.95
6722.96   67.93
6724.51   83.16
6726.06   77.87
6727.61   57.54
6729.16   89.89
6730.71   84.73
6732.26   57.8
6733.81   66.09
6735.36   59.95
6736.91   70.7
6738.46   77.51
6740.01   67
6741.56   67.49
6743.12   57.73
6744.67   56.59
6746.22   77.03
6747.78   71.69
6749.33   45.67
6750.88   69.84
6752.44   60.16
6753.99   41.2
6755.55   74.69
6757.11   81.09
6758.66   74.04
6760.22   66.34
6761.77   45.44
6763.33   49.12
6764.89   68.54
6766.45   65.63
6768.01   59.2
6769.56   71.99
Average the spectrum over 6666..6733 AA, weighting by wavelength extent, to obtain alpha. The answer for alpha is 68.7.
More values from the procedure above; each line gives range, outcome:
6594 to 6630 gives 61.1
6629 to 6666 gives 62.5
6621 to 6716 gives 65.9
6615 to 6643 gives 62.4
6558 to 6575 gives 65.3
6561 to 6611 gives 64.3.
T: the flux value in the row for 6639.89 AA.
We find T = 63.97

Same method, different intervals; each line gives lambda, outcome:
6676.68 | 83.99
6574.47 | 76.65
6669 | 59.27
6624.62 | 58.13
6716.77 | 67.61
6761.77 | 45.44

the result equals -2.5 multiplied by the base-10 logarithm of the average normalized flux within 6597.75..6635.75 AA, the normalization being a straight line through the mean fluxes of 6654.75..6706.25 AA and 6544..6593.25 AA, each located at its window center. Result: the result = 0.09 mag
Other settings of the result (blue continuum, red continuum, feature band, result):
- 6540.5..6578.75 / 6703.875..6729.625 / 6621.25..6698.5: 0.08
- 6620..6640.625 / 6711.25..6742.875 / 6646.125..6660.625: 0.05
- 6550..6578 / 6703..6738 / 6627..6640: 0.09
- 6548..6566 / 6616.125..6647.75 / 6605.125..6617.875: 0.04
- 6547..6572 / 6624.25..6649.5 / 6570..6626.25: 0.01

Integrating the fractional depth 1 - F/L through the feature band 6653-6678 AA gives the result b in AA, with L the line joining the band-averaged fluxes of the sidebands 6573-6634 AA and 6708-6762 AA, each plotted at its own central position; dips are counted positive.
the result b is 0.2 AA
